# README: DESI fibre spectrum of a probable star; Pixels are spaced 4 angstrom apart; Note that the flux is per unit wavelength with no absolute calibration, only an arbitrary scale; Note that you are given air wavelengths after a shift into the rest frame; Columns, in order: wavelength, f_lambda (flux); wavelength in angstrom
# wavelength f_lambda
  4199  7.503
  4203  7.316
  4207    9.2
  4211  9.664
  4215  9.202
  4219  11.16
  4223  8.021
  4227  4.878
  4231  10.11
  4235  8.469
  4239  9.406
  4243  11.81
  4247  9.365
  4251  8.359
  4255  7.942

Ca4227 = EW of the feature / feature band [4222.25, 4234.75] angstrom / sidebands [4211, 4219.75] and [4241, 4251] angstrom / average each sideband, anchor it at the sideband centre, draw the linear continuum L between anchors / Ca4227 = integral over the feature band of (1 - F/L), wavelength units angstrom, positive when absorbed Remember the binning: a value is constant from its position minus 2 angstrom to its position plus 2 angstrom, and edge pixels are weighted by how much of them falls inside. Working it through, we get 2.84 angstrom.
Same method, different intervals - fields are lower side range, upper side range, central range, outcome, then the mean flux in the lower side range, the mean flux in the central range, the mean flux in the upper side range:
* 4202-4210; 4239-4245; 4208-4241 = 2.9 angstrom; 8.55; 8.87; 11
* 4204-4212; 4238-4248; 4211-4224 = -0.2 angstrom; 9.14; 9.6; 10.4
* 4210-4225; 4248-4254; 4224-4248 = -0.2 angstrom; 9.5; 8.95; 8.46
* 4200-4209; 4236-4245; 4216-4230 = 1.5 angstrom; 8.17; 8.25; 10.4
